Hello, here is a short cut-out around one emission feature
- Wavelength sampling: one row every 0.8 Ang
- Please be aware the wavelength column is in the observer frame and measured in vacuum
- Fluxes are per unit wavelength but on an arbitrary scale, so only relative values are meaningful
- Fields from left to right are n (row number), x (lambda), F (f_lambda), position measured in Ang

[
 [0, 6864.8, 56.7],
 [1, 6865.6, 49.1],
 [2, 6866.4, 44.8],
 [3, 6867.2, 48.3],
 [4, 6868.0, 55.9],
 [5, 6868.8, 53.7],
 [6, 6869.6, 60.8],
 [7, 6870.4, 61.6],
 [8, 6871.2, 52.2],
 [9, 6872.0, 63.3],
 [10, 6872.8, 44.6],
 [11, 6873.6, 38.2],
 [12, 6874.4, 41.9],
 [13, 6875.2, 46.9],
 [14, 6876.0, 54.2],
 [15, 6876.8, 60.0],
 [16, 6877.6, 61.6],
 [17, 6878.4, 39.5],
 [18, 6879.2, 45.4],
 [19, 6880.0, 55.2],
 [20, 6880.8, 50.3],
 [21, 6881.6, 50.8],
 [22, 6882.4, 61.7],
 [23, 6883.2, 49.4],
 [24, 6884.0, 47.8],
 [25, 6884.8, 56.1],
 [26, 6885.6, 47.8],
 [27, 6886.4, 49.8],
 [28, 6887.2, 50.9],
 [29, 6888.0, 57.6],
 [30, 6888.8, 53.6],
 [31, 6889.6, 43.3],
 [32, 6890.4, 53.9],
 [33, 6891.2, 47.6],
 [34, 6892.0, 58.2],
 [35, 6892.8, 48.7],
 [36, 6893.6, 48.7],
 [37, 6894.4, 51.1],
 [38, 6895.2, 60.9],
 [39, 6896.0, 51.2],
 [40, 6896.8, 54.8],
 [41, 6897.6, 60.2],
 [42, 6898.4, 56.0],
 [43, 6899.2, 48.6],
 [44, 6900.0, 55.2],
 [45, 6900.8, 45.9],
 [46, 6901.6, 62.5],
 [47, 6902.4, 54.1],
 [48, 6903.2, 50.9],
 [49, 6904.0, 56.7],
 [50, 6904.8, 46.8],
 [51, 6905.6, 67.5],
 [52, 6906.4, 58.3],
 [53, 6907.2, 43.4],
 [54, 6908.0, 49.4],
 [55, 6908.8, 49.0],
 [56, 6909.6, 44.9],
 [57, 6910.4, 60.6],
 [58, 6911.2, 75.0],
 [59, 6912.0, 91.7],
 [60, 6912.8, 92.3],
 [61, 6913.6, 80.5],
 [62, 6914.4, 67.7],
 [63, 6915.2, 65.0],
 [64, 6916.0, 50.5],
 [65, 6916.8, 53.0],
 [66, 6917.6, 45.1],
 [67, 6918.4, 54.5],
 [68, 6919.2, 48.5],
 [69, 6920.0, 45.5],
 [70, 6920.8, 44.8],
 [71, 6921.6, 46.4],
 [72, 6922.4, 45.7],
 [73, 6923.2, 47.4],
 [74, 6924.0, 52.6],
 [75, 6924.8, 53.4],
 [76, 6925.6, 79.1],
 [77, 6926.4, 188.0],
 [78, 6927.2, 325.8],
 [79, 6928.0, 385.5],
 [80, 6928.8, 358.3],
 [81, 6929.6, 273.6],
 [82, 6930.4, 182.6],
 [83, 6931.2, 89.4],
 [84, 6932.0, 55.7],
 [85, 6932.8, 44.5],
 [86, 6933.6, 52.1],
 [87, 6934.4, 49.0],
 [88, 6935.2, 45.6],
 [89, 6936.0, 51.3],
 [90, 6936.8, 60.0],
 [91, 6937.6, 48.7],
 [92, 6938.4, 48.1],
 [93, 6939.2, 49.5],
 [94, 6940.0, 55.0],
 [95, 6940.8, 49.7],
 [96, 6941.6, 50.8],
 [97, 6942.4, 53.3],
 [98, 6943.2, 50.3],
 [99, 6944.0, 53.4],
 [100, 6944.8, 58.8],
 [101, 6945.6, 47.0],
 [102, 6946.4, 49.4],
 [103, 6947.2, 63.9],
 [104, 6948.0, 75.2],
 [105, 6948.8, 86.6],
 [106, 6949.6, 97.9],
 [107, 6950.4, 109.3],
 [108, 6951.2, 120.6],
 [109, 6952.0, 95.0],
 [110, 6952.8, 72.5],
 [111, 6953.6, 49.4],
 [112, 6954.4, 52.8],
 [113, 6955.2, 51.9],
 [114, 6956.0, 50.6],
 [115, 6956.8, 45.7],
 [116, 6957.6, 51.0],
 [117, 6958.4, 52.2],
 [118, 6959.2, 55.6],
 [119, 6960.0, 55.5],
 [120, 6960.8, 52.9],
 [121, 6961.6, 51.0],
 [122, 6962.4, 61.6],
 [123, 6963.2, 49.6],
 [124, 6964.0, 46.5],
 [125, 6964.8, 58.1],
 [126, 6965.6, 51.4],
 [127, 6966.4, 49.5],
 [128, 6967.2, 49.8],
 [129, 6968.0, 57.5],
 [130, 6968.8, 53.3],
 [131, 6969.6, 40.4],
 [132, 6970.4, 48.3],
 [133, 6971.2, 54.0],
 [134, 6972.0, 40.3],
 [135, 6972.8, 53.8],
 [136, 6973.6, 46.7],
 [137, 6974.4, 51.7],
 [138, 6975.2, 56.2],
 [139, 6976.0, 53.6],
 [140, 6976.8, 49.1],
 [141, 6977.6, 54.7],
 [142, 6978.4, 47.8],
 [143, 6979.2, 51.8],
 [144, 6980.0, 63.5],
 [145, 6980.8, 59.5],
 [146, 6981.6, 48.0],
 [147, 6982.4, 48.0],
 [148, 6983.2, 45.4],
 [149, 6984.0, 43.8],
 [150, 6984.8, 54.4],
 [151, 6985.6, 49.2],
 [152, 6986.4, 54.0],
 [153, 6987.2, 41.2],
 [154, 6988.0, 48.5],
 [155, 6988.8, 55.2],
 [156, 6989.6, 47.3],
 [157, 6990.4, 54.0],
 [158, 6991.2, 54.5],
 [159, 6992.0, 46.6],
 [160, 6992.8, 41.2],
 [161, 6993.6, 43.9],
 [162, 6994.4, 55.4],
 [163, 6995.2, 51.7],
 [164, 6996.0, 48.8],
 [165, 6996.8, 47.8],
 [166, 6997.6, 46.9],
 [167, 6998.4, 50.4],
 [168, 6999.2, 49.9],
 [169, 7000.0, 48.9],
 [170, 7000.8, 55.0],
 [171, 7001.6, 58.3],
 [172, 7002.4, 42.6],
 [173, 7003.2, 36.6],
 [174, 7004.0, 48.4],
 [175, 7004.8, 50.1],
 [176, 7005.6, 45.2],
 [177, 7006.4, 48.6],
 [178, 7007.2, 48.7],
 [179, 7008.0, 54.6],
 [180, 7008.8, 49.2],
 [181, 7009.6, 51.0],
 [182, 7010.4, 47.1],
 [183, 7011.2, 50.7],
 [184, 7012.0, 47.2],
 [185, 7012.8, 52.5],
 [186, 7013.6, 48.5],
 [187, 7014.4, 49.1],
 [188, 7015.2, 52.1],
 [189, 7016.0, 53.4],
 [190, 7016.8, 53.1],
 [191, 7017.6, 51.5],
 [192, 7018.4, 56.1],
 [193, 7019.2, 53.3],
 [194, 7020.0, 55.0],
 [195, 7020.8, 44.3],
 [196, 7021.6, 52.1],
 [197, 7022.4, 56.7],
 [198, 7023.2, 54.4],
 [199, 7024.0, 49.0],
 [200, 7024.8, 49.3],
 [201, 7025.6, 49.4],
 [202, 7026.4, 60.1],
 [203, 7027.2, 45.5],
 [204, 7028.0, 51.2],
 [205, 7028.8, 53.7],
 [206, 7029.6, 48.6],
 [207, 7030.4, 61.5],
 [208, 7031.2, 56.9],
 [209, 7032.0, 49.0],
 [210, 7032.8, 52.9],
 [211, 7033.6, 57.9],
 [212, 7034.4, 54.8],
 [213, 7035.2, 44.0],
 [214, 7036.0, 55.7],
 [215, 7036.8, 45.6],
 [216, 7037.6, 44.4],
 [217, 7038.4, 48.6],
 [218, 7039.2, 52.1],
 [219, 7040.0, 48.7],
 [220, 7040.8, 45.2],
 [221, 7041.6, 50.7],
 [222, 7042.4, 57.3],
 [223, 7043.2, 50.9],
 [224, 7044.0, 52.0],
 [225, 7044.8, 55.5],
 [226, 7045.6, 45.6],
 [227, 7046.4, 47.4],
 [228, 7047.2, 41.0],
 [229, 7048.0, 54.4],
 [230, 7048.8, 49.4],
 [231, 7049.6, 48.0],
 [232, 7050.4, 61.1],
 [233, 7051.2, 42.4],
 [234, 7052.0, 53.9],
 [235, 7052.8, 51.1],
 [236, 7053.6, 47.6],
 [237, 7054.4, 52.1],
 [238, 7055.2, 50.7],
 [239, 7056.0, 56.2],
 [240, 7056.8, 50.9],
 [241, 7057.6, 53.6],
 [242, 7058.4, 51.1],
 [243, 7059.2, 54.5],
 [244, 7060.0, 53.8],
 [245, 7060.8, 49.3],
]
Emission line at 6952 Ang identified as [N II] 6583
